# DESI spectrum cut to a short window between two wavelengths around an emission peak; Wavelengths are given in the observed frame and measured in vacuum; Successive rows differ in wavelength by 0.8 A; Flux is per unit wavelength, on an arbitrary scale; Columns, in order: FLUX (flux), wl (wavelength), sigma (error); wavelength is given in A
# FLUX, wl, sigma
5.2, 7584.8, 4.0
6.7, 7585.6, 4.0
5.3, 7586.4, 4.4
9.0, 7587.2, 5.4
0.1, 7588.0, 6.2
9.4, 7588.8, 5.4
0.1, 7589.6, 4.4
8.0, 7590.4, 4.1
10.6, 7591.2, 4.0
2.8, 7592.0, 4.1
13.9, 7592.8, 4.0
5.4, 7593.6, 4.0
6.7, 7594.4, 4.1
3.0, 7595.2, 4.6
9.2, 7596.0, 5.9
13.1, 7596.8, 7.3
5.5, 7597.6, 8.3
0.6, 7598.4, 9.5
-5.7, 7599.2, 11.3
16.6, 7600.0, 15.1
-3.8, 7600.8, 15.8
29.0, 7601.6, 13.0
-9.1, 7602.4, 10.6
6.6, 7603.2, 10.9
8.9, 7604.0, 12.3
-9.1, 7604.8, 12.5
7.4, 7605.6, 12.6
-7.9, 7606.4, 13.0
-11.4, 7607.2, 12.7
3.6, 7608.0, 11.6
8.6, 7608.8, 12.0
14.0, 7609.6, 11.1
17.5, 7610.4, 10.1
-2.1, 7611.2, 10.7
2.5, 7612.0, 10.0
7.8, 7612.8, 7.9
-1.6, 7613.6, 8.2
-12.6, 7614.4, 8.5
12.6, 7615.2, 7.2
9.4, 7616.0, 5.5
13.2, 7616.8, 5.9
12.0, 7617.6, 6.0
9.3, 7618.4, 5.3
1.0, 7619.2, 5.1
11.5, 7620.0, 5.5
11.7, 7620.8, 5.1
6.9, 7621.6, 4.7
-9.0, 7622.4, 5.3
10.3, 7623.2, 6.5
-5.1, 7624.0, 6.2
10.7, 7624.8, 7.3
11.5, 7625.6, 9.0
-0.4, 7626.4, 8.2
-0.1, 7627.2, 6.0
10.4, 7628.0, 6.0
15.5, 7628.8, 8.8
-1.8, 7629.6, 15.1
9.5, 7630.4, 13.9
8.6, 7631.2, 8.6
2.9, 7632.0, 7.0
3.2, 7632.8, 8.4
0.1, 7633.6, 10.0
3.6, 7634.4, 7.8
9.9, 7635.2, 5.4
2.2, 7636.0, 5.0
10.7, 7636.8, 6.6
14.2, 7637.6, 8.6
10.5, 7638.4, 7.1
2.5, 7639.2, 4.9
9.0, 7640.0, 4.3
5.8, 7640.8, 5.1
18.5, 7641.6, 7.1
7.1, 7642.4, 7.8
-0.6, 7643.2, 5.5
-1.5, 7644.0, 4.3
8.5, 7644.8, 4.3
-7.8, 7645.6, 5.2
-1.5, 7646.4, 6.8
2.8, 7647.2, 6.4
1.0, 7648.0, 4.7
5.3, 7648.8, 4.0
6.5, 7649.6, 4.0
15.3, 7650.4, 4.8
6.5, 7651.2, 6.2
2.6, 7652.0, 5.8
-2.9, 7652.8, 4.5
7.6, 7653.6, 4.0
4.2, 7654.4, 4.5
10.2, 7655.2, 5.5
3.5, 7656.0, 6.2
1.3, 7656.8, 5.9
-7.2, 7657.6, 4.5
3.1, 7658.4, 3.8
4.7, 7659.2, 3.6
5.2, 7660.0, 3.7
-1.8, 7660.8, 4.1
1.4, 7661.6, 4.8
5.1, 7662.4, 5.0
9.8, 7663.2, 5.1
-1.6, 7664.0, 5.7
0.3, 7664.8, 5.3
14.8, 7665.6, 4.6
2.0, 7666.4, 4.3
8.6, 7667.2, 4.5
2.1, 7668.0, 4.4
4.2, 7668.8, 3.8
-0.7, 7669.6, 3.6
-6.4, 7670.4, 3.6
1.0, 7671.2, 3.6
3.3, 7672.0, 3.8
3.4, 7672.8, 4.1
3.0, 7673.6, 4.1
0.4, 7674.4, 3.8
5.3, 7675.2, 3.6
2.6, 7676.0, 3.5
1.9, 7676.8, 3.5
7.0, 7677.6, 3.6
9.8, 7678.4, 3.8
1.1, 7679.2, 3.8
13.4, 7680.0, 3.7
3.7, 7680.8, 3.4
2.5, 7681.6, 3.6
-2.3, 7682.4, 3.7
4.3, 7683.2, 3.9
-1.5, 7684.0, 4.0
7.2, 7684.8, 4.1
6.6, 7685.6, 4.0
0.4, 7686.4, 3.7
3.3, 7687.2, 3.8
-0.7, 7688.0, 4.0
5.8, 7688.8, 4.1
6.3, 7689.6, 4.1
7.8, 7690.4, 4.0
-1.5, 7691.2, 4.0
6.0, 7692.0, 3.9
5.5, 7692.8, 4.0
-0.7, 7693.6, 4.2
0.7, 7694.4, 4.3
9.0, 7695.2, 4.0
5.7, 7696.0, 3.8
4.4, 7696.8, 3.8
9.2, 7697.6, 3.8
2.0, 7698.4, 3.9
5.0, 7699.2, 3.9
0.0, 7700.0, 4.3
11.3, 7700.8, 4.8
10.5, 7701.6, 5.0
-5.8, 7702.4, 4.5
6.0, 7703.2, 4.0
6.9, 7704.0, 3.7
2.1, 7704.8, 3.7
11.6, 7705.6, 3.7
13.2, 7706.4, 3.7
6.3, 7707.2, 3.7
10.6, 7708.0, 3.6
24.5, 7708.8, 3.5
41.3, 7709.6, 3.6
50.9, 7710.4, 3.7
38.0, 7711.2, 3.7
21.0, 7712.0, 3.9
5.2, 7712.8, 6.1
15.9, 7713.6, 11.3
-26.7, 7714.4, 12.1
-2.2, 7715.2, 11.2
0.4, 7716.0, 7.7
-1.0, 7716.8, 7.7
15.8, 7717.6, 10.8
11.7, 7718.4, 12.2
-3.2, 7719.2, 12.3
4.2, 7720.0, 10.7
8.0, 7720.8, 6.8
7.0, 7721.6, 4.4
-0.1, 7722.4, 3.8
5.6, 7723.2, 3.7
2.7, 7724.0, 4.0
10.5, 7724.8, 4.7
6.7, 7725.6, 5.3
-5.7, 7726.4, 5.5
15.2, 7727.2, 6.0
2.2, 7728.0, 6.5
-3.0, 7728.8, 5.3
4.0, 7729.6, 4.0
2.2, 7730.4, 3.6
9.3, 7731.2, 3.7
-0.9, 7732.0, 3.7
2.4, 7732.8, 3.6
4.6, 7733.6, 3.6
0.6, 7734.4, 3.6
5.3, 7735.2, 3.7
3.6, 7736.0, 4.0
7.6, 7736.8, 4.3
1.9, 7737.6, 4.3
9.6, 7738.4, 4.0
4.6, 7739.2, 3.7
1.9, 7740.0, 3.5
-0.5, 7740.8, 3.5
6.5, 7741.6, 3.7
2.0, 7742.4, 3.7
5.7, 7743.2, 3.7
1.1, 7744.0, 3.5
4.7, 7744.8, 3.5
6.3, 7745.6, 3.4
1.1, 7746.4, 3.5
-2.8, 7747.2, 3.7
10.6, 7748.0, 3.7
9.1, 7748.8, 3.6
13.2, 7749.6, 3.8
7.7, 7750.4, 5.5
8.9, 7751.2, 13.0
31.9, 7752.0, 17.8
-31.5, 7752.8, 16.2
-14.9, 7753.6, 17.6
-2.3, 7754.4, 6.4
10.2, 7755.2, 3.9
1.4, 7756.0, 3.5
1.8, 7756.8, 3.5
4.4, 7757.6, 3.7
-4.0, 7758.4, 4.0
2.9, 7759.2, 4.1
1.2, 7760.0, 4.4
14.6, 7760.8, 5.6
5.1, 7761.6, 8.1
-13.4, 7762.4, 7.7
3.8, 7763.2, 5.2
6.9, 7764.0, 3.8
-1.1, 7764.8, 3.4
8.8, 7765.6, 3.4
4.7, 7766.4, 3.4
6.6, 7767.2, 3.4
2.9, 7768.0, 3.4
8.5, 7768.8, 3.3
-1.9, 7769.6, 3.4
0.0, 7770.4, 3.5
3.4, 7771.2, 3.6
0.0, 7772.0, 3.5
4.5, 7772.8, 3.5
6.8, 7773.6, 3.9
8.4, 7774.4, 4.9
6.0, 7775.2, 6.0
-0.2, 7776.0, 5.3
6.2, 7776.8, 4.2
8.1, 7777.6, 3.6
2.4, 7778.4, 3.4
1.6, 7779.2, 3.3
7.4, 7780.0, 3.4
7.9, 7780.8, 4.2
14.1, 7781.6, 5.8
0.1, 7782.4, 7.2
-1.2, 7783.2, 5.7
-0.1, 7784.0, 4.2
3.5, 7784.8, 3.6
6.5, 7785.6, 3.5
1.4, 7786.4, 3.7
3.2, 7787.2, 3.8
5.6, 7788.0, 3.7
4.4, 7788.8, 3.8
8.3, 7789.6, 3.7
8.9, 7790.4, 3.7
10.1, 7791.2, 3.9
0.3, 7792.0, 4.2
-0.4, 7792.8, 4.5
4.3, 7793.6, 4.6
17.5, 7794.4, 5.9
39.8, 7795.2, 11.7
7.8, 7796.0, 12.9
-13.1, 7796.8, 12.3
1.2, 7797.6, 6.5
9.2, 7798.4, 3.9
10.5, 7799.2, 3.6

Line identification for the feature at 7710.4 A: H-gamma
